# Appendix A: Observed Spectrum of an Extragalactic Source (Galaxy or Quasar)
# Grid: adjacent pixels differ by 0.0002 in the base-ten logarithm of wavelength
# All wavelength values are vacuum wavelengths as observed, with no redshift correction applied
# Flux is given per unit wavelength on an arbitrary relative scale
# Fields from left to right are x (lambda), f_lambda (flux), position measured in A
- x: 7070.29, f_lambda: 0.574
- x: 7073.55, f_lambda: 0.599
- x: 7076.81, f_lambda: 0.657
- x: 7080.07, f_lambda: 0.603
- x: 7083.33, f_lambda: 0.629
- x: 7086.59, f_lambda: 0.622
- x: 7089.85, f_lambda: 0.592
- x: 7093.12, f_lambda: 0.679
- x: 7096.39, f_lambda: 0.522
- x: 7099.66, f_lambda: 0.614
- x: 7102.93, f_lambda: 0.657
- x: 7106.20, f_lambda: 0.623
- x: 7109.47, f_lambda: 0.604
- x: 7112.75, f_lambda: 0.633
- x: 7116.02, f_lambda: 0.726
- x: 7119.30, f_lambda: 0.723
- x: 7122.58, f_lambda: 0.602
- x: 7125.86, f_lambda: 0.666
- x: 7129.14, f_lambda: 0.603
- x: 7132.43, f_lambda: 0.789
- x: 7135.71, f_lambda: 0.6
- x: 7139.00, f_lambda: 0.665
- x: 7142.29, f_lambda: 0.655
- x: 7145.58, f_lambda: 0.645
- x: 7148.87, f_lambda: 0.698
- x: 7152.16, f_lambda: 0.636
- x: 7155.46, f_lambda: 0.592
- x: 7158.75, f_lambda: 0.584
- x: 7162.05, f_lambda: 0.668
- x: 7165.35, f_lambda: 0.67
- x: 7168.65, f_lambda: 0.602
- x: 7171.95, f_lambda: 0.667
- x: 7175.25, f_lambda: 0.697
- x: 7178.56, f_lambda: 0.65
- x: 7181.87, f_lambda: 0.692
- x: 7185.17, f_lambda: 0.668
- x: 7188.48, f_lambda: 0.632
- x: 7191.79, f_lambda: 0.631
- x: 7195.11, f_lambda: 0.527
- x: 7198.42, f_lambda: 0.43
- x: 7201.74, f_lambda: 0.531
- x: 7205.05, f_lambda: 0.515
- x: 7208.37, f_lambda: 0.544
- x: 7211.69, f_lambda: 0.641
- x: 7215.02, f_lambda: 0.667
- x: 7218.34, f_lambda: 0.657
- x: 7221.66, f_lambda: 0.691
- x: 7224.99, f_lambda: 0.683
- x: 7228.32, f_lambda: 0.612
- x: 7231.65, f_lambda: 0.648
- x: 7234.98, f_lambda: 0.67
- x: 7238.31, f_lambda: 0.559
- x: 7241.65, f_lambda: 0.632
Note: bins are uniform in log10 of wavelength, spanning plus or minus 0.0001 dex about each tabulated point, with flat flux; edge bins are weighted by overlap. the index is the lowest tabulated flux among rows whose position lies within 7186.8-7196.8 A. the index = 0.527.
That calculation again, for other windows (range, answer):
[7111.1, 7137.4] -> 0.6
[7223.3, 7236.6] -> 0.612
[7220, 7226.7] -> 0.683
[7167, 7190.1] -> 0.602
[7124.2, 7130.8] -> 0.603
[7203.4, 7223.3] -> 0.515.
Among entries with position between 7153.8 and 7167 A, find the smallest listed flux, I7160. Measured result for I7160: 0.584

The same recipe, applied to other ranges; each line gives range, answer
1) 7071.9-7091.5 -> 0.592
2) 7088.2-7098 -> 0.522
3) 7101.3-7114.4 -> 0.604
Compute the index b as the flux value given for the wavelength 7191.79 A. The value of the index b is 0.631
